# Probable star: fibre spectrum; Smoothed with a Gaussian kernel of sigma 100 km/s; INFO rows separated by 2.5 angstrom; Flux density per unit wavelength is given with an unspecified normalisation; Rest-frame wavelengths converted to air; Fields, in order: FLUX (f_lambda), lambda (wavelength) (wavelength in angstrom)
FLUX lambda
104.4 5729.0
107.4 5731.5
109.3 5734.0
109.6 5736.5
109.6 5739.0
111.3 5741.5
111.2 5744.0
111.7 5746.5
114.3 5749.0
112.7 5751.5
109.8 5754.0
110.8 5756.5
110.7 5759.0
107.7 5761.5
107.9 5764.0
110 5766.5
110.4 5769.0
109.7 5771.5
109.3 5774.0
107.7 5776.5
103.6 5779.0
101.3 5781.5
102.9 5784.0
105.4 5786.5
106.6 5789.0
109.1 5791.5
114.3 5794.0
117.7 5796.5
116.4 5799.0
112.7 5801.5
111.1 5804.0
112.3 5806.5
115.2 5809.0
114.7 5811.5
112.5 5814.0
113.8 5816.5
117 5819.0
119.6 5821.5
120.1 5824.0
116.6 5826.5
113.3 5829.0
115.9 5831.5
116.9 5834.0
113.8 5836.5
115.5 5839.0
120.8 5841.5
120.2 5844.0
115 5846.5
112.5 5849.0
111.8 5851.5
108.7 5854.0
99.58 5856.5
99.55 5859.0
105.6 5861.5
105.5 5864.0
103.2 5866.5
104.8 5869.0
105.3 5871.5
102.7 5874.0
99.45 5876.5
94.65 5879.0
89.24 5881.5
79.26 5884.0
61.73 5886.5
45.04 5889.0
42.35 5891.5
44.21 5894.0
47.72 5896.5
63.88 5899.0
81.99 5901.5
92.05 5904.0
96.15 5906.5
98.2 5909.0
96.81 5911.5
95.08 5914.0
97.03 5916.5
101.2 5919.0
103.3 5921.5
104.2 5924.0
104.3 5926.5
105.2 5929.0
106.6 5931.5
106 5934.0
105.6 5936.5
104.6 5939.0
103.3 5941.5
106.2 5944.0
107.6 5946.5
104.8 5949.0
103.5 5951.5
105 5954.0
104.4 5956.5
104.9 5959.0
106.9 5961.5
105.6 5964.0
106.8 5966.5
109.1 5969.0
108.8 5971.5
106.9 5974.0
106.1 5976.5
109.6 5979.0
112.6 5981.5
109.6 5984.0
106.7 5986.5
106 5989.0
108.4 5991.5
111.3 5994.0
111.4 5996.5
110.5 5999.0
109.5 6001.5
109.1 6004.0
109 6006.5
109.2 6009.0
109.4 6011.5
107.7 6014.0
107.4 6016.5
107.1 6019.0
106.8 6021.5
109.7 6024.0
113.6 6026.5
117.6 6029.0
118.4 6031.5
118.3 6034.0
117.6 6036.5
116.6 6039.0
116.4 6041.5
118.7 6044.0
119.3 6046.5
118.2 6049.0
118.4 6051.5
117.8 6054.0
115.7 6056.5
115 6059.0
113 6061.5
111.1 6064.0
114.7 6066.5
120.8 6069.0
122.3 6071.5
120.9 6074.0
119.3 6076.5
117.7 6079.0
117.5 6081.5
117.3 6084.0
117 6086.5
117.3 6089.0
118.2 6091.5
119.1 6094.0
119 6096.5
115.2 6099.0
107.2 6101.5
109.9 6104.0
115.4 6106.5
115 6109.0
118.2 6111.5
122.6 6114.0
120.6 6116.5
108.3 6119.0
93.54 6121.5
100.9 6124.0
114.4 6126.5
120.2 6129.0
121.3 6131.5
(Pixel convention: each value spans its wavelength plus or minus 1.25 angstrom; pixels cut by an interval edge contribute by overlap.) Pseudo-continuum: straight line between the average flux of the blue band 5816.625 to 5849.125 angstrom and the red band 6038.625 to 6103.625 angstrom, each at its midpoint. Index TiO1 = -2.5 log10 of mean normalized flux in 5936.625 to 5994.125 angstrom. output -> 0.10 mag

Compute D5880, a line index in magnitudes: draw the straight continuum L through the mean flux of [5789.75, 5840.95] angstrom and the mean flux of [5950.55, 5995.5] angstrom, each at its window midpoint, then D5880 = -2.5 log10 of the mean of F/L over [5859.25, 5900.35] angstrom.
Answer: 0.347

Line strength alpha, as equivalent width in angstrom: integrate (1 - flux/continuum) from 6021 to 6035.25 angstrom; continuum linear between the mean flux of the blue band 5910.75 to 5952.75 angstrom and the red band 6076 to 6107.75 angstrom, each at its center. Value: -0.4 angstrom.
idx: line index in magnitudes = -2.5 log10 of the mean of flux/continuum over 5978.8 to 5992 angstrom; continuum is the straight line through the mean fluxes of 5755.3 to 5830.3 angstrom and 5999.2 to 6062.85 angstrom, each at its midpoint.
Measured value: 0.04 mag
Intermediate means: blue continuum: 111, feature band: 109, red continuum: 114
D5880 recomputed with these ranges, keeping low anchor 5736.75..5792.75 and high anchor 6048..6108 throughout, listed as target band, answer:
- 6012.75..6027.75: 0.06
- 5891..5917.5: 0.39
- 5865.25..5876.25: 0.08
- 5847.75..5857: 0.02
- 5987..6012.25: 0.05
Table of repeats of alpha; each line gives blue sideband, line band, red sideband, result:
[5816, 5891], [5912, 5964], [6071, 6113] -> 2.27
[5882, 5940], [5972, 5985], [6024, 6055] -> -0.82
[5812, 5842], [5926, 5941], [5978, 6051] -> 1.12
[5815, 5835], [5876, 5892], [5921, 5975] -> 5.48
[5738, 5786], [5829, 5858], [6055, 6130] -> -0.79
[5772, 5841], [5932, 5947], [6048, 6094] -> 1.23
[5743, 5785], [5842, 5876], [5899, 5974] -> -0.73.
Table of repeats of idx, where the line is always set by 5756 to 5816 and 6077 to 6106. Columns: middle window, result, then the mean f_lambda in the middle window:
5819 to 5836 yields -0.058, 117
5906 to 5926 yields 0.136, 99.3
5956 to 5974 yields 0.067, 107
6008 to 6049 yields 0.012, 114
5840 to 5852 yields -0.049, 116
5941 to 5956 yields 0.081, 105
